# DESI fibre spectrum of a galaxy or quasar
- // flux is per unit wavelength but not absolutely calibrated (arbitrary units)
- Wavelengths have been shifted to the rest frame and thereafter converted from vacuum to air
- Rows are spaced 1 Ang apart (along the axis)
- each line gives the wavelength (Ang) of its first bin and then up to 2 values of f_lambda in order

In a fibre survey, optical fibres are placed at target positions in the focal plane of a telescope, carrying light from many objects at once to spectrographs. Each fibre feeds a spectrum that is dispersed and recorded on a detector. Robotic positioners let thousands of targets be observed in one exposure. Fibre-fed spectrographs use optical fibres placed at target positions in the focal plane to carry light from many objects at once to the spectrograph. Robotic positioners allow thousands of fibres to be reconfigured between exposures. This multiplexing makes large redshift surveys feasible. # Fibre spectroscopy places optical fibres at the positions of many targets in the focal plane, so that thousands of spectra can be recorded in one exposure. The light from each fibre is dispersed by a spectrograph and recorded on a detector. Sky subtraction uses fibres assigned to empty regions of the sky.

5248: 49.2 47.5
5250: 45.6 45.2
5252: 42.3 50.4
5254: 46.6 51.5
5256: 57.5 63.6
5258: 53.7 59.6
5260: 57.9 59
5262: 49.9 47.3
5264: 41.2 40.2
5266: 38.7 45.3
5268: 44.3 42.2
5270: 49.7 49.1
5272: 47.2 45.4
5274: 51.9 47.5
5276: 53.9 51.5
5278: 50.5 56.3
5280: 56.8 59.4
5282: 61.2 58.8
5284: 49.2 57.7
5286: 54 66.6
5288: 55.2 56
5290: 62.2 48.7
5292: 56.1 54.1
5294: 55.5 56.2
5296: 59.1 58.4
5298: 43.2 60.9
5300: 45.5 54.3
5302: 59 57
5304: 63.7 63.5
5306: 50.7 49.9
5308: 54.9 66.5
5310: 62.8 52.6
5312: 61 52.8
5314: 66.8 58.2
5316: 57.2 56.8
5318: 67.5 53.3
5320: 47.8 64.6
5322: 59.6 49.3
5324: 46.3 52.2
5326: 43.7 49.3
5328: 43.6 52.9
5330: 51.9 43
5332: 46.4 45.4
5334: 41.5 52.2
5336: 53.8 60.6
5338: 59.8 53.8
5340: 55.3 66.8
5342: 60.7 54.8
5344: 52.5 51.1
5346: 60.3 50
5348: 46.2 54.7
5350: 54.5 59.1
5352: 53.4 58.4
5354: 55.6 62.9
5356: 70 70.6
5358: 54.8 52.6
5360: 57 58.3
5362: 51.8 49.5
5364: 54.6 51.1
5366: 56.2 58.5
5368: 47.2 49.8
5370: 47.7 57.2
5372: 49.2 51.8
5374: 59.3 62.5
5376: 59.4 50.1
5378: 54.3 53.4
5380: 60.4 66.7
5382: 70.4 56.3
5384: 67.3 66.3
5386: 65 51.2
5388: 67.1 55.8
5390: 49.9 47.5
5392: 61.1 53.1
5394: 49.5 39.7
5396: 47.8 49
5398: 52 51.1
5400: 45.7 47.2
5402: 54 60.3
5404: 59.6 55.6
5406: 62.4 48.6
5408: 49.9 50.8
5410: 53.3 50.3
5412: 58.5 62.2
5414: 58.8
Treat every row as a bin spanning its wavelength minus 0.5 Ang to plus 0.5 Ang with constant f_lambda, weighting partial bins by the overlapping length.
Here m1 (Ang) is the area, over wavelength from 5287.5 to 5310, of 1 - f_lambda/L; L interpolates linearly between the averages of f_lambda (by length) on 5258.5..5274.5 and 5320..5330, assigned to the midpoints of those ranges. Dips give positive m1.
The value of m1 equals -2.9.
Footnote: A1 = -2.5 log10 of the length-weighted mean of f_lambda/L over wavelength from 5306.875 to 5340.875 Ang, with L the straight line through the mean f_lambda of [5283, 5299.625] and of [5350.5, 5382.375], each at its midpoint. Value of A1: 0.041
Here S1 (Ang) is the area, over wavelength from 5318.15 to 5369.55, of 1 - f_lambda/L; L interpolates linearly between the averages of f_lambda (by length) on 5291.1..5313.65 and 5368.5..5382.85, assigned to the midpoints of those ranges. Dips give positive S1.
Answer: 2.2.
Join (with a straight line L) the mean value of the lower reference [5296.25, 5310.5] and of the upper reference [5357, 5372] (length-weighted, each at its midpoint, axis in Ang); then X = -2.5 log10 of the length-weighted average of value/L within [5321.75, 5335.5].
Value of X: 0.15 mag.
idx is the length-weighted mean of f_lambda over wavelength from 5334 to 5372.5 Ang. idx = 55.4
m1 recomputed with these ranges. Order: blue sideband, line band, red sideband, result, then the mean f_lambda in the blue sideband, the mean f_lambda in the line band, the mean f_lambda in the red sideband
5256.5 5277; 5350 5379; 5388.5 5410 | -2.5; 49.4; 55.8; 52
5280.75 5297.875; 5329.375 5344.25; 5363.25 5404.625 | 0.7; 56.6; 53.2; 55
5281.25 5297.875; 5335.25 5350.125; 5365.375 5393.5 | 0.3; 56.5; 55.6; 56.9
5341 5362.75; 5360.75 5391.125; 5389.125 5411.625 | -1.2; 56.8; 56.4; 51.9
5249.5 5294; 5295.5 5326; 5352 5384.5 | -1.3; 51.9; 56.3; 57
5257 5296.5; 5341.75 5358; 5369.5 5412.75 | -0.8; 52.7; 57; 55.1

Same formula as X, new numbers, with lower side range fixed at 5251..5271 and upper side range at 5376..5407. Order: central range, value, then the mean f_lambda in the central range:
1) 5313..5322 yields -0.13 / 58.7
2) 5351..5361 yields -0.11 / 59.4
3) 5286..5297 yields -0.12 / 56.9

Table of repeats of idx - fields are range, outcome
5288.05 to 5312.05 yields 56.2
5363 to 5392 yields 56.6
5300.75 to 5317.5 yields 58.2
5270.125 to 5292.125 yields 54.2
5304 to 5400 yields 55.2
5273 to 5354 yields 54.8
